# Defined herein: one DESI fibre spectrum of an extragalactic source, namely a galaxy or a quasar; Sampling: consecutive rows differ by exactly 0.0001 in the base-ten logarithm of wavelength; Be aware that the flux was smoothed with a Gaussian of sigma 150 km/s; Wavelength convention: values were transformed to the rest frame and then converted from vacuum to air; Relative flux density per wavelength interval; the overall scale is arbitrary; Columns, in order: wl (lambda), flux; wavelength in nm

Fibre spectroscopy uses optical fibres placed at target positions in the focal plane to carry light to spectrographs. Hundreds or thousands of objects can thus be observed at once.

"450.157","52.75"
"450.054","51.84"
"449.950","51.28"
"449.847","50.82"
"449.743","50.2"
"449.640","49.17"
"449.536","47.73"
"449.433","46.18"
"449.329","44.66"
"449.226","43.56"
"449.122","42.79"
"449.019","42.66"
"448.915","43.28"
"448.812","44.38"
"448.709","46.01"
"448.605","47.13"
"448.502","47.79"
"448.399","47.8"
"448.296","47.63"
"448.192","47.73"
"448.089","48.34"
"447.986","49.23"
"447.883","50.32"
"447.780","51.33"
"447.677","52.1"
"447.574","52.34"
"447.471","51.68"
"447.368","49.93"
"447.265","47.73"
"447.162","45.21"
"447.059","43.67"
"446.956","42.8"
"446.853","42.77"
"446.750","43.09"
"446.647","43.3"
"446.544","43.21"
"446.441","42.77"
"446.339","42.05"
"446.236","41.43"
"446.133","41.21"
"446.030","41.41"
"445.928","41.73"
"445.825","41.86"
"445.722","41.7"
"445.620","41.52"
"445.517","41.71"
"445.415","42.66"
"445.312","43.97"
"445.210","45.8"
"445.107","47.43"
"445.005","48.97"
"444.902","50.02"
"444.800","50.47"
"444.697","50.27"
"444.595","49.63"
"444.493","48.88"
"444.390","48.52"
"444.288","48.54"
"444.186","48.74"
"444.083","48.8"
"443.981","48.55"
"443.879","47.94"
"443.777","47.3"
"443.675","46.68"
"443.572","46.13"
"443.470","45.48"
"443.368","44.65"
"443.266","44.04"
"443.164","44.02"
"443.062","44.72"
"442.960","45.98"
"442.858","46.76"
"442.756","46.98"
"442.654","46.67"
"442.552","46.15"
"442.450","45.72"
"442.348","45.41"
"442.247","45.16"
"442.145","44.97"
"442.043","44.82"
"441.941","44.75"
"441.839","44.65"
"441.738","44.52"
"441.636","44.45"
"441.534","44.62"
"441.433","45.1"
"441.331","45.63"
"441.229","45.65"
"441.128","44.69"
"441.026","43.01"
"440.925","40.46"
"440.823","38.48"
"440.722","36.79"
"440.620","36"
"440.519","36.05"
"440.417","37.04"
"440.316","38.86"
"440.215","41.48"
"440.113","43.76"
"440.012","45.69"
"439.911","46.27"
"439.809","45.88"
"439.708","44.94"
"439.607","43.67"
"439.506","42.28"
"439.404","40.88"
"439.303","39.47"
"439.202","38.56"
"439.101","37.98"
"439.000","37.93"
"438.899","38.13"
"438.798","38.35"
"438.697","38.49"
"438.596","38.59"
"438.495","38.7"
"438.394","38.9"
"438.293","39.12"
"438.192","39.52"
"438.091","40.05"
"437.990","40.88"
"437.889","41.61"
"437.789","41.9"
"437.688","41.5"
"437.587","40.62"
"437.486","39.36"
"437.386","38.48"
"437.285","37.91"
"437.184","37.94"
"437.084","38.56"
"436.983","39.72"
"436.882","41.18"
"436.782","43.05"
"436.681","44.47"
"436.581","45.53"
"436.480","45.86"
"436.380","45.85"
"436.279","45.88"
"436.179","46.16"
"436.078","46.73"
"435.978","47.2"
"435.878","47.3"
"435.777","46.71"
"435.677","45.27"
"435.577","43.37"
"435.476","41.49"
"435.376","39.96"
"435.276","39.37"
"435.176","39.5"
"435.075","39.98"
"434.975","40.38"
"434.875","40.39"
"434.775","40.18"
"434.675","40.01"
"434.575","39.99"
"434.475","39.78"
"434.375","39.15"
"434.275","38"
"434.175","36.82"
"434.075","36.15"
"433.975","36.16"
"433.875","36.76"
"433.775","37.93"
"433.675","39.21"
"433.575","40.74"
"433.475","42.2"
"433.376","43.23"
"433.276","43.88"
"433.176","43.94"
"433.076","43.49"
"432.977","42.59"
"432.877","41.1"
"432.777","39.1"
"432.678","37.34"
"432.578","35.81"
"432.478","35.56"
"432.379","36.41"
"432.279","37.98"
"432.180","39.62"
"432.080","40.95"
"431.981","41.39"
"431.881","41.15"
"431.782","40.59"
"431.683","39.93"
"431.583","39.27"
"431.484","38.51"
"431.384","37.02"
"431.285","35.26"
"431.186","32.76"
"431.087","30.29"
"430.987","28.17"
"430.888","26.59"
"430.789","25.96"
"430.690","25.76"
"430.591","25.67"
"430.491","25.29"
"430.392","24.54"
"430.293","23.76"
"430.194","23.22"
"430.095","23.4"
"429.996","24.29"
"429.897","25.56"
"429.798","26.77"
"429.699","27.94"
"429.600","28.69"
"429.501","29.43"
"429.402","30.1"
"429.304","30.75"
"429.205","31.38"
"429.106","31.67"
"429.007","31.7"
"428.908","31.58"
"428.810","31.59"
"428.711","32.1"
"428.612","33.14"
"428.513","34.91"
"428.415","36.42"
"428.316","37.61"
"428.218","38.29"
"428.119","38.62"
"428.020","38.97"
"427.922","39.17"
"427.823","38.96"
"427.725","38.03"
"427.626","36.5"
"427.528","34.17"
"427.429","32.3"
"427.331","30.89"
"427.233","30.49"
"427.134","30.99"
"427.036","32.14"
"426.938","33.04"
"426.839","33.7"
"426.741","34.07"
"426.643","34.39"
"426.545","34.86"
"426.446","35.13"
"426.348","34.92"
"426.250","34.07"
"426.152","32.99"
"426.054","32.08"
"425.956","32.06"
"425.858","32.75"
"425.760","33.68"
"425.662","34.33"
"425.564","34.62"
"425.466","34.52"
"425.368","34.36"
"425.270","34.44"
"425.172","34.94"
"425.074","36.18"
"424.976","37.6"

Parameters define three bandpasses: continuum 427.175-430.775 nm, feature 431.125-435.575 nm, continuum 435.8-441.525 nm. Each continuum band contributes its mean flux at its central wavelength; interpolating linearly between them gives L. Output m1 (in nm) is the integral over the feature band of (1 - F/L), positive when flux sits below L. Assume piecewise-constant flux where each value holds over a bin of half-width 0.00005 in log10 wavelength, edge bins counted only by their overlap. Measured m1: -0.44 nm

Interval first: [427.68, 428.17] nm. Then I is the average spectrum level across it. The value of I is 38.7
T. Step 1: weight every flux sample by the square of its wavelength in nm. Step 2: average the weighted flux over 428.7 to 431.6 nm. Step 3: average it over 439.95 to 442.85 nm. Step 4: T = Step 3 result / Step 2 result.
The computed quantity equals 1.56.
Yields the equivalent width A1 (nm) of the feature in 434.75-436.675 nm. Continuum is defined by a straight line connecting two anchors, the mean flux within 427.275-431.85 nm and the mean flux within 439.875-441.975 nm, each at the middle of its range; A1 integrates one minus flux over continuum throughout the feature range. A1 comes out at -0.31 nm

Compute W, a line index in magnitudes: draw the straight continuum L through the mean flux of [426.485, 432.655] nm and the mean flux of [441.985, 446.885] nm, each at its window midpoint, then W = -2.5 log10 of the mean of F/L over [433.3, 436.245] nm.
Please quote -0.10 mag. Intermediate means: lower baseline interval 32.9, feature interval 41.1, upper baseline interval 45.4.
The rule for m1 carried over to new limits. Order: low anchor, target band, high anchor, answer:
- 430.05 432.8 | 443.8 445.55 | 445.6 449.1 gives -0.174 nm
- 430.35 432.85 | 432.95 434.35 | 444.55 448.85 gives -0.153 nm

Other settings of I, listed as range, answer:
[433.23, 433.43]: 43.6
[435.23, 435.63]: 41.1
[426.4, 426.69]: 34.7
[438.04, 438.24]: 39.7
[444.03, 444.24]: 48.7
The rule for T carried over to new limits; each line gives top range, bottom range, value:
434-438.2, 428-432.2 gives 1.33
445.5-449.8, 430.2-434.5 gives 1.35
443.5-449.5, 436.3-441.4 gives 1.17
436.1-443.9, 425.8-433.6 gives 1.31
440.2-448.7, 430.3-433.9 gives 1.32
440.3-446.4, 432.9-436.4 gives 1.12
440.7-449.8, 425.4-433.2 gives 1.46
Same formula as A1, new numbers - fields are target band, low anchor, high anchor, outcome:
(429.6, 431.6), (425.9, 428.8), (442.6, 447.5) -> 0.454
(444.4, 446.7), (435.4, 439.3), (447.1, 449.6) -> 0.058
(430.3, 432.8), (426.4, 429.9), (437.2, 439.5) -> 0.085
